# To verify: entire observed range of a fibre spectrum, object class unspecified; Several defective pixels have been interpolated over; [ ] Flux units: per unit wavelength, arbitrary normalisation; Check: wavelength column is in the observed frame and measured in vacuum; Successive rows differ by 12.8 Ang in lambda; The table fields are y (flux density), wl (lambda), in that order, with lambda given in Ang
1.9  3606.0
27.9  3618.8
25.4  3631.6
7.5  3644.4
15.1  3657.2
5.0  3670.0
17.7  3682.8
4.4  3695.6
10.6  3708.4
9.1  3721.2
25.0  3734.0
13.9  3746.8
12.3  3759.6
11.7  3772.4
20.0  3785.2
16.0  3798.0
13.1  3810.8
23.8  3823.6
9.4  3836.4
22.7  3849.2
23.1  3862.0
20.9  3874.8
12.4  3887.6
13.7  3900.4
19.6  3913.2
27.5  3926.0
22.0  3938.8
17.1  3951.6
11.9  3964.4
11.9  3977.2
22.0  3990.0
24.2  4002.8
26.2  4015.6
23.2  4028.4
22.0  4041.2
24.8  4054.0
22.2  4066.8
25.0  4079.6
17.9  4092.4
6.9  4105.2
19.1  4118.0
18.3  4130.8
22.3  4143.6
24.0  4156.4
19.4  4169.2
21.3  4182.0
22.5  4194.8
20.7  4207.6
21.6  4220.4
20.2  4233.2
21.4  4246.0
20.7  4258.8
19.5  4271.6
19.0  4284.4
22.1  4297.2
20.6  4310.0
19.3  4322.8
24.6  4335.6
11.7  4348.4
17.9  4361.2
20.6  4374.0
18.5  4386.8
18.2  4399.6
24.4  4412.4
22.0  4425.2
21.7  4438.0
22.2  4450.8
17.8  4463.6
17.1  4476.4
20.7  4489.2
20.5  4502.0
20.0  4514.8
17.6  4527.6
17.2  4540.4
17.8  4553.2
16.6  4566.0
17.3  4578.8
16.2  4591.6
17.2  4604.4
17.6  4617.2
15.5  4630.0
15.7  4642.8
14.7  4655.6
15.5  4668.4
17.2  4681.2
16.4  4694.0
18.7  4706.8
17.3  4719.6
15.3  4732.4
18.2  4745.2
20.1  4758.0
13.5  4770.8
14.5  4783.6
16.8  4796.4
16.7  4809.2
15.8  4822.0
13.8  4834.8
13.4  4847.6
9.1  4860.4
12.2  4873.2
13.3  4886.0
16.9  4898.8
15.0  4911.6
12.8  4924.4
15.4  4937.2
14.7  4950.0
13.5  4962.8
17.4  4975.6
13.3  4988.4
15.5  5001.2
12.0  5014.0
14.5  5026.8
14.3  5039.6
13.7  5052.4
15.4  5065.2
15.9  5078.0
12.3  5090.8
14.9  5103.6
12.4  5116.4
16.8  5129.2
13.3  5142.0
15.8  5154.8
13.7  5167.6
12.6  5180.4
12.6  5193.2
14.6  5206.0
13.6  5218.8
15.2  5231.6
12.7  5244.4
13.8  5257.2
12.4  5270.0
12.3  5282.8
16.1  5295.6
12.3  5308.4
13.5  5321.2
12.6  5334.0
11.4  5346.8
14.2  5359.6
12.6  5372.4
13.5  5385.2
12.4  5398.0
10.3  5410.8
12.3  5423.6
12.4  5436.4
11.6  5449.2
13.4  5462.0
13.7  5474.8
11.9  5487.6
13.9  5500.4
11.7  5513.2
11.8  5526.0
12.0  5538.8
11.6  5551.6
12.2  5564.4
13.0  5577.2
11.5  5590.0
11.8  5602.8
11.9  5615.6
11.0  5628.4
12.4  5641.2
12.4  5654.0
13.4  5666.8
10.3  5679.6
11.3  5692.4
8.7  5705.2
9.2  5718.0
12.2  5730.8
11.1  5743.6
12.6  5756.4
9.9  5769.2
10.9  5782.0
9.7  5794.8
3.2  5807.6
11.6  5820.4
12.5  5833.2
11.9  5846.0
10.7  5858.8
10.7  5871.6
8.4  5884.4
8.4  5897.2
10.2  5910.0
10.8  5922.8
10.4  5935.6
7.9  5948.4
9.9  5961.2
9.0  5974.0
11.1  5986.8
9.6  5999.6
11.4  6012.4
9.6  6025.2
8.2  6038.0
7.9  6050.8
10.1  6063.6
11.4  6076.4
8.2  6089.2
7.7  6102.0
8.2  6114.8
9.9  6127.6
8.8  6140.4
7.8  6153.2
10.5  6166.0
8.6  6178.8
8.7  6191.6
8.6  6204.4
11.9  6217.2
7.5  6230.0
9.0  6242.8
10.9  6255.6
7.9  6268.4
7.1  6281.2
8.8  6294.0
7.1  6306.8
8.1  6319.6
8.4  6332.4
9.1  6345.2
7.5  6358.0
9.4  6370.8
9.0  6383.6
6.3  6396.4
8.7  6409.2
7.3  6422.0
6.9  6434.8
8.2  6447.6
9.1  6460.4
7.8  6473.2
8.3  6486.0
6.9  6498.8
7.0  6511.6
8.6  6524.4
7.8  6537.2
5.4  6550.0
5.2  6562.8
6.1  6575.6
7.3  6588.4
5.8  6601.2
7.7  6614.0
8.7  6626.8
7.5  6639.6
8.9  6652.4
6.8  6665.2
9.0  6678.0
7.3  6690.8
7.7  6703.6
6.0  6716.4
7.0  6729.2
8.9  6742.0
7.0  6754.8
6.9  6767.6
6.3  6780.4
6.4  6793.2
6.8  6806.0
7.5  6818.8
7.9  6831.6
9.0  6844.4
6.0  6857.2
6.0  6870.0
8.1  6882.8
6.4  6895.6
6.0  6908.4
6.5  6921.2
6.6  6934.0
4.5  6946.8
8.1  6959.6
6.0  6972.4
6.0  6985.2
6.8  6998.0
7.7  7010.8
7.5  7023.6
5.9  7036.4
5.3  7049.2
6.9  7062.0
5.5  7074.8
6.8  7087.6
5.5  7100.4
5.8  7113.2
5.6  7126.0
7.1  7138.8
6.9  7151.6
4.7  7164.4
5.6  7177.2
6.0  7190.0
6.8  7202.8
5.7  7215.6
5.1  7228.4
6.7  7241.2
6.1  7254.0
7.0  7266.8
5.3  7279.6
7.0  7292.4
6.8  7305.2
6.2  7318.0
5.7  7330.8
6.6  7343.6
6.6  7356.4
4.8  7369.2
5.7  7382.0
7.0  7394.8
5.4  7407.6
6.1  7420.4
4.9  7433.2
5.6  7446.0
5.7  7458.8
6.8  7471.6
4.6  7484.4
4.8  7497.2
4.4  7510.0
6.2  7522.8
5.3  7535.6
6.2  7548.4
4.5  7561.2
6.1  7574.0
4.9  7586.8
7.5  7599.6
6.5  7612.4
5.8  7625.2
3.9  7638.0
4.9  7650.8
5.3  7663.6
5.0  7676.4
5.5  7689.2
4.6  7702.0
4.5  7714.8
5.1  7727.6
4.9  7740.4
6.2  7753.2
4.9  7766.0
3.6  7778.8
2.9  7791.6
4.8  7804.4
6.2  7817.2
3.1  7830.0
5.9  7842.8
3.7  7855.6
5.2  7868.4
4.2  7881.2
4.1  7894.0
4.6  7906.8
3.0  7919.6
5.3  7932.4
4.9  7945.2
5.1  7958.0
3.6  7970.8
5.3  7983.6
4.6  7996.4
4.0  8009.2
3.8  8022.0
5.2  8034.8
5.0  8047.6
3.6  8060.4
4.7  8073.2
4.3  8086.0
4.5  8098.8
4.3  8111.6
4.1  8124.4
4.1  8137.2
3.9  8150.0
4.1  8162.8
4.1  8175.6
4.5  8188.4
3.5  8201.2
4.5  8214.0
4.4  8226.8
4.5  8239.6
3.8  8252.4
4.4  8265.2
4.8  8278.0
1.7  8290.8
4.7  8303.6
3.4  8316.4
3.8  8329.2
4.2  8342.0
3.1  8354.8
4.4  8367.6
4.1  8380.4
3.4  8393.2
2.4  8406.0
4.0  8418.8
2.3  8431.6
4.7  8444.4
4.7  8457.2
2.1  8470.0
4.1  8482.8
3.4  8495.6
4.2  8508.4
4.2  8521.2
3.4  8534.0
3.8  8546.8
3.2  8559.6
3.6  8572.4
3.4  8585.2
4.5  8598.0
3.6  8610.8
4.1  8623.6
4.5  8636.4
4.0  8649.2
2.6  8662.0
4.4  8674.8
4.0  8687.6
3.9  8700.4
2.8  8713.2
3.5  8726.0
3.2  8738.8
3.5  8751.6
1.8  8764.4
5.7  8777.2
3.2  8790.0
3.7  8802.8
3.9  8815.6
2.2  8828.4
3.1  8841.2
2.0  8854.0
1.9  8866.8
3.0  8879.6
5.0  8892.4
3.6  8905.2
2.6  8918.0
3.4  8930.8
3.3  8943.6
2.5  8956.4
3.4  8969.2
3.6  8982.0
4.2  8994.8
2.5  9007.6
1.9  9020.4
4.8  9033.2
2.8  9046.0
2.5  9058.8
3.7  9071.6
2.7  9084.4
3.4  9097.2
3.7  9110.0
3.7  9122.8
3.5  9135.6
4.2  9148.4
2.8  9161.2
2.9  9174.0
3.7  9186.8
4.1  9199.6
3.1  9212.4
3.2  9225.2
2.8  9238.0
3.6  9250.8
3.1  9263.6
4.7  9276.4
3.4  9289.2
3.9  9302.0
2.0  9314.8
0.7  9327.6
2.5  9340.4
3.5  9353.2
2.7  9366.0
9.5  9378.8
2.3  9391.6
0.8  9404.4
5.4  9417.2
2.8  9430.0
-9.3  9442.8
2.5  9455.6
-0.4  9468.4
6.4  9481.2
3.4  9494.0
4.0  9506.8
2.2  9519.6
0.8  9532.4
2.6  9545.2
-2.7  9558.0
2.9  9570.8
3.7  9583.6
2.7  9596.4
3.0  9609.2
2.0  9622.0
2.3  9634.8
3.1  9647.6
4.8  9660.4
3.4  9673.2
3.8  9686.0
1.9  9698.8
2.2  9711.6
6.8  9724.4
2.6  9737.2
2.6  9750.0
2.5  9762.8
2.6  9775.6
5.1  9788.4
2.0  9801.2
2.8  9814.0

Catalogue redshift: 0.00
